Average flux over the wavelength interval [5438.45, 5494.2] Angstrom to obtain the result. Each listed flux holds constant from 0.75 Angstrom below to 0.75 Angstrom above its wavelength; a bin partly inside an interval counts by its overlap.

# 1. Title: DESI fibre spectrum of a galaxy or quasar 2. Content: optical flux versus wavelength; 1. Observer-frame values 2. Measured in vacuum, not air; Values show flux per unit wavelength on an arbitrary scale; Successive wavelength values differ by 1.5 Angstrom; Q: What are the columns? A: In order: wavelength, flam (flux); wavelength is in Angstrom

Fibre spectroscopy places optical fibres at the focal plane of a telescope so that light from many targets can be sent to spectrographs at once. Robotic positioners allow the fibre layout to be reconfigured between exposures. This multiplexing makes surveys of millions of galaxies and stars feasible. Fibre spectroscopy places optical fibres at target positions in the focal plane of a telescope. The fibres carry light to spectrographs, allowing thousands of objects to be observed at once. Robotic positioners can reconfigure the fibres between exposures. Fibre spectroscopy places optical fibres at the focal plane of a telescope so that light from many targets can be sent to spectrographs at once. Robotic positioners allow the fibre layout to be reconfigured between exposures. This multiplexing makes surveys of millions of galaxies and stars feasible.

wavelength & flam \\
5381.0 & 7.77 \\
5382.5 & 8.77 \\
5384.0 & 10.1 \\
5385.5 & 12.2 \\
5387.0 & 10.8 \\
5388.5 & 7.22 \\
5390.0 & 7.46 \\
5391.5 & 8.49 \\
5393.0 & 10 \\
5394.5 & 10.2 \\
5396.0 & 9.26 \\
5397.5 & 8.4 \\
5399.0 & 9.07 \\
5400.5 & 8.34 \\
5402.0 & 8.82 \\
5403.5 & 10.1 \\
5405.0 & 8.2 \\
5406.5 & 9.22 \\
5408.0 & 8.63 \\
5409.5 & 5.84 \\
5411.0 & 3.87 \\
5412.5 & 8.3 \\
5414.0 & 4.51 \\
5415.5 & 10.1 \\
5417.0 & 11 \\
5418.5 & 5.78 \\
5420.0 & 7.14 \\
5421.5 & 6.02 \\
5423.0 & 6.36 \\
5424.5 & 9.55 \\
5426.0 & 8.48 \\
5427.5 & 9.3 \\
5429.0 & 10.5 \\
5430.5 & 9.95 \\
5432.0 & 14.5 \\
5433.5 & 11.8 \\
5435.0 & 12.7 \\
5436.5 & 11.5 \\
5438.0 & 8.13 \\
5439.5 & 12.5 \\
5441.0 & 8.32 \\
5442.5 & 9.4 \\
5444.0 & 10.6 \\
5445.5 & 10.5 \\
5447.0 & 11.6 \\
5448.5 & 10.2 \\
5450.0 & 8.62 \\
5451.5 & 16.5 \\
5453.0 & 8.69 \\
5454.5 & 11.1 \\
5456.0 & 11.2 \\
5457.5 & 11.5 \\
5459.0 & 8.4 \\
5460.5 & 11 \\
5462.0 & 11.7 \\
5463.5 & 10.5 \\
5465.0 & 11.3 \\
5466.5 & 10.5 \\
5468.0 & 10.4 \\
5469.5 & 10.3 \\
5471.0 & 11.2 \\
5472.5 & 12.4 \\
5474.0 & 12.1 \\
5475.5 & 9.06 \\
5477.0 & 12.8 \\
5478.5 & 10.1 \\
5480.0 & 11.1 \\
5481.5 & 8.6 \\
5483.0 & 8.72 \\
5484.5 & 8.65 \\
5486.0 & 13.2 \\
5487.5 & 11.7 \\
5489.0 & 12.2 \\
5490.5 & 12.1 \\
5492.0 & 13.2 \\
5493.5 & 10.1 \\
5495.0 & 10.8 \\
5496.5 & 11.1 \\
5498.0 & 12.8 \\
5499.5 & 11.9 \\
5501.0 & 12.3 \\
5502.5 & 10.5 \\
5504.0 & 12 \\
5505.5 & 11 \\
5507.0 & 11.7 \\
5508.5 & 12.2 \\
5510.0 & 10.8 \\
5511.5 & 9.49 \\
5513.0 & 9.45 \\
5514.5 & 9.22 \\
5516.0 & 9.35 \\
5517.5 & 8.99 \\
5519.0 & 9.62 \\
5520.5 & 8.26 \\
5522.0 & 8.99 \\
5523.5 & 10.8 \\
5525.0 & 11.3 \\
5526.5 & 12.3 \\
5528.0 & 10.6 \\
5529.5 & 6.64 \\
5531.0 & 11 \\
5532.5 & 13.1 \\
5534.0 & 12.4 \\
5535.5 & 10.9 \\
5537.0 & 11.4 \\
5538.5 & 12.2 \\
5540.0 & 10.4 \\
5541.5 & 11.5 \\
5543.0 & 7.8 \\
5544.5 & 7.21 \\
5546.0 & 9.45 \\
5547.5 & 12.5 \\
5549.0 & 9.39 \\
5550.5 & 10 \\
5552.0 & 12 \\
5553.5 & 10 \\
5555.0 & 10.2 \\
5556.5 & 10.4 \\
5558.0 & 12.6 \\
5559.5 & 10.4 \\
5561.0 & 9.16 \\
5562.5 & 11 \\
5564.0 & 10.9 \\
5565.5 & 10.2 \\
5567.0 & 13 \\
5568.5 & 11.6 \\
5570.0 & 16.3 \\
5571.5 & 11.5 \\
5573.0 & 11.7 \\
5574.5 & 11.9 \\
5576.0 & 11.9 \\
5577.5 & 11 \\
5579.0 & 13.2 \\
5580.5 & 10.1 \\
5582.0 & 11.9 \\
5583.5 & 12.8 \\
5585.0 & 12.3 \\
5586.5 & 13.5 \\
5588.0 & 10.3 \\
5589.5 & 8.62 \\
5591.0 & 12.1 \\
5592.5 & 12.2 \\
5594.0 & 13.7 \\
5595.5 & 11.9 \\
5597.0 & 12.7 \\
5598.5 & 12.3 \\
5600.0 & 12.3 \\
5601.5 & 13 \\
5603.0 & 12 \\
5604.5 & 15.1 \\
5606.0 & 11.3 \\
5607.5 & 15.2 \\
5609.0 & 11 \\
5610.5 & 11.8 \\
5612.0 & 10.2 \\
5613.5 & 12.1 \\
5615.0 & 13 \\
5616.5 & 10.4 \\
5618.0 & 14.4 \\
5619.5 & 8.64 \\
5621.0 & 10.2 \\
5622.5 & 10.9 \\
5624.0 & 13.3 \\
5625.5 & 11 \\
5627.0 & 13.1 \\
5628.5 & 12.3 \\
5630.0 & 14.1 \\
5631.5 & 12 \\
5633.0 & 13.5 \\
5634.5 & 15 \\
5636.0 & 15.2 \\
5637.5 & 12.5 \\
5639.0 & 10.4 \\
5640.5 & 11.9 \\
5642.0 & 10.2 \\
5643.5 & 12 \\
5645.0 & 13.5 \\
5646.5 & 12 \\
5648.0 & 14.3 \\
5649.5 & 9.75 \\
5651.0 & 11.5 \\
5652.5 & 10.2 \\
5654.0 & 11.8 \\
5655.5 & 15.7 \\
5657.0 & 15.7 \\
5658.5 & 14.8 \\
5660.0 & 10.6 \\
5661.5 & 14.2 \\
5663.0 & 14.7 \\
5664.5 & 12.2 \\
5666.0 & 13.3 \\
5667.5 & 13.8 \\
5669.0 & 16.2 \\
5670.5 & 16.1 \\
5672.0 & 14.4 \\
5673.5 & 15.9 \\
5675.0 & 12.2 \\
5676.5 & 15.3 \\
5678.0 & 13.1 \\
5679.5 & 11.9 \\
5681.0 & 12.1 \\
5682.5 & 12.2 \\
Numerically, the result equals 10.9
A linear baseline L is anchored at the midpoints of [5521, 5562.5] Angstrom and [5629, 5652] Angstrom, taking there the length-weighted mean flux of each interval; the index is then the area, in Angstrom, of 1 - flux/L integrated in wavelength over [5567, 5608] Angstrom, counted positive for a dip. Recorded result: -3.1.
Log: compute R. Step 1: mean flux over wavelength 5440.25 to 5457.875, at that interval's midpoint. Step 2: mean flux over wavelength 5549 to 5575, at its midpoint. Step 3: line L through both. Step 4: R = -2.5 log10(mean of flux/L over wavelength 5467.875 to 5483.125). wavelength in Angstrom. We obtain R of 0.011 mag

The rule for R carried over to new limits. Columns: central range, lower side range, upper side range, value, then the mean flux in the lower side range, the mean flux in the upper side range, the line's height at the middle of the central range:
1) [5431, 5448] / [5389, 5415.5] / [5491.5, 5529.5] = -0.22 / 8.21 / 10.7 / 9.05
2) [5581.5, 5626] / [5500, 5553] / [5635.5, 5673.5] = 0.00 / 10.5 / 13.1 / 12.1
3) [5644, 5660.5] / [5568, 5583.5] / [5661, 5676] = 0.10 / 12.2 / 14.3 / 13.9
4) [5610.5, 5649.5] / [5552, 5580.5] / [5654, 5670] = 0.09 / 11.5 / 14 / 13.2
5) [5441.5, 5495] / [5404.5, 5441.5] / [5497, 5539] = -0.12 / 8.9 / 10.8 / 9.78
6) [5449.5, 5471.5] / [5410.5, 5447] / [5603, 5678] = -0.11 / 9.29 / 12.8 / 9.82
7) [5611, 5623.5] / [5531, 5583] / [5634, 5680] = 0.10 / 11.2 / 13.2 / 12.4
